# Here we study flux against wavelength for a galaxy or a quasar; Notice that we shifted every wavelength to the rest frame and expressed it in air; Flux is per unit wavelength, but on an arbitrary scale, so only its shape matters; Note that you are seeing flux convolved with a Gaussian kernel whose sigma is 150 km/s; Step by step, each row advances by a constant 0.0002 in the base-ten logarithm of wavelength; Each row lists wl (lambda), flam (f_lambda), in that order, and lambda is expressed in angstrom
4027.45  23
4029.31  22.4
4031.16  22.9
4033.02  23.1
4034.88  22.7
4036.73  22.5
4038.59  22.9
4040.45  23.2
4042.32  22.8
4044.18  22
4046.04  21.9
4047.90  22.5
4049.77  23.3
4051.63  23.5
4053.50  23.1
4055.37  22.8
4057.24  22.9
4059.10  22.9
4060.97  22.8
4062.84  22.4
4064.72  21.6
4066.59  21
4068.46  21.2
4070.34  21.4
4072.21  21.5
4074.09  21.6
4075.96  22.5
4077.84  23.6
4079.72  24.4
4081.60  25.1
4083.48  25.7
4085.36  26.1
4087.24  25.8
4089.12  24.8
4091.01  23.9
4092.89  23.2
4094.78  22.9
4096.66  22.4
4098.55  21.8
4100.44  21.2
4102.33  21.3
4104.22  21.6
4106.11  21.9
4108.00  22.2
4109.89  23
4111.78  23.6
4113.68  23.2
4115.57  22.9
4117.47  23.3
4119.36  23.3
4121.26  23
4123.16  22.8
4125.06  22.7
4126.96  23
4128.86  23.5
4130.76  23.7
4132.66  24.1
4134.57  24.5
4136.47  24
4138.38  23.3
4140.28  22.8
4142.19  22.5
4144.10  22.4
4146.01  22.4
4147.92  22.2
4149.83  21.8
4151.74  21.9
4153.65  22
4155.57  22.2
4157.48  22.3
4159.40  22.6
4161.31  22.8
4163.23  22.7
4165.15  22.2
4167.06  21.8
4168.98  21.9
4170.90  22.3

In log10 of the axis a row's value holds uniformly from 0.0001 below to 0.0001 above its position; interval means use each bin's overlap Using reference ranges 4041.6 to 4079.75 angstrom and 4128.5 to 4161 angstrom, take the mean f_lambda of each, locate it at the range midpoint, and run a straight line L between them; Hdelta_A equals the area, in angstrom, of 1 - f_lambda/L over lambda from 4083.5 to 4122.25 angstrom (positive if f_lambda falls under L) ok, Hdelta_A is -0.9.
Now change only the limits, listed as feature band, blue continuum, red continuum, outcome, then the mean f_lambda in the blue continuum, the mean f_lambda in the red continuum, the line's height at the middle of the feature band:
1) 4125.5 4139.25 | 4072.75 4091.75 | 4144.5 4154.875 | -0.6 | 24.3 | 22.1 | 22.6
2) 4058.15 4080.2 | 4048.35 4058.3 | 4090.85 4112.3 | 0.6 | 23.1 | 22.3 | 22.8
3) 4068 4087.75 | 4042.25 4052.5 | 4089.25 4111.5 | -0.9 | 22.7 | 22.4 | 22.5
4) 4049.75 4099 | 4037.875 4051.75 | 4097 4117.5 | -1.3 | 22.7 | 22.3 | 22.5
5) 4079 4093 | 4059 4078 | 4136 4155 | -1.9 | 21.9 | 22.5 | 22.1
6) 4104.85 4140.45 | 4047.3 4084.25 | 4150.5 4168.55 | -1.2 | 22.8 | 22.3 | 22.5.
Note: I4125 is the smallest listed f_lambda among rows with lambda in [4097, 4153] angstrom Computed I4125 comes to 21.2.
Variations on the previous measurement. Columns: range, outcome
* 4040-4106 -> 21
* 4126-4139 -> 23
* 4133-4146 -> 22.4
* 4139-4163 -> 21.8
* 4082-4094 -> 23.2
